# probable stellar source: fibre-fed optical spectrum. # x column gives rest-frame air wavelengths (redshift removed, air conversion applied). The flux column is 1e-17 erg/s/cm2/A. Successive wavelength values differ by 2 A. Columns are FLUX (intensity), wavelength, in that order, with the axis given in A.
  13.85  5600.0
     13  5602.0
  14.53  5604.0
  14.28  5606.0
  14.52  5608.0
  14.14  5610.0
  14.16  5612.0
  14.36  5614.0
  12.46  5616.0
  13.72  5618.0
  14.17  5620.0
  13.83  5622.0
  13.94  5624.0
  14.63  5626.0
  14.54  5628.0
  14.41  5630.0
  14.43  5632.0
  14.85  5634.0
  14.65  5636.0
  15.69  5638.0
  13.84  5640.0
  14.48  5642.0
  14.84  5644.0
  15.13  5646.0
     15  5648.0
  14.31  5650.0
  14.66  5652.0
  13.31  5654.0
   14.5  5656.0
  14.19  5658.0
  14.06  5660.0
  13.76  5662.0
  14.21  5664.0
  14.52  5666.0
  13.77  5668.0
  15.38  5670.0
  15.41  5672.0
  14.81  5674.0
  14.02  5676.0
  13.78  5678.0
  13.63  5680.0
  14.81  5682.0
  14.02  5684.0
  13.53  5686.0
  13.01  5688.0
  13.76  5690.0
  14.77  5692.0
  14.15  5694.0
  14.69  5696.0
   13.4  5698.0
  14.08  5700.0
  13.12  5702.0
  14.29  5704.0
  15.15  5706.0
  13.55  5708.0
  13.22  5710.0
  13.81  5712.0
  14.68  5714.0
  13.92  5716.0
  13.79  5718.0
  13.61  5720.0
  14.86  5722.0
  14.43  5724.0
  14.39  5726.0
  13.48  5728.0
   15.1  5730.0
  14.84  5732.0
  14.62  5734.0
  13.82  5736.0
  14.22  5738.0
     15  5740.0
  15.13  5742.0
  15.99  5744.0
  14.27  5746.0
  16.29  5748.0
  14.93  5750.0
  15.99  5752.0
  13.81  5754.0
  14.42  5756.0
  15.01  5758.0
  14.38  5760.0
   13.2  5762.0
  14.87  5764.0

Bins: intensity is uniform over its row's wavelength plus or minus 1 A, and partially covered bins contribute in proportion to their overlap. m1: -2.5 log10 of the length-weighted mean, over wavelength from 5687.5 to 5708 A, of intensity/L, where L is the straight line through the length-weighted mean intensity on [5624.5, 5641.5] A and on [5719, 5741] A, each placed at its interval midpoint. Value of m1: 0.03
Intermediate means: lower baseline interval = 14.6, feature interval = 14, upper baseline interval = 14.4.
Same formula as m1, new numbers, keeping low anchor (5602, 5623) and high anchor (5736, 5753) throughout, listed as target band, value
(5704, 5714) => 0.059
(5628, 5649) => -0.039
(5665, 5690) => 0.026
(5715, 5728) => 0.062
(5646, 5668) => 0.007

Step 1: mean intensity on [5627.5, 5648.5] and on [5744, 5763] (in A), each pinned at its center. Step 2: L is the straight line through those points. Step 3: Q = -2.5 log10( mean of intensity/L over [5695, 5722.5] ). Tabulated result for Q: 0.057 mag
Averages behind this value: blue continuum 14.7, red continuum 14.8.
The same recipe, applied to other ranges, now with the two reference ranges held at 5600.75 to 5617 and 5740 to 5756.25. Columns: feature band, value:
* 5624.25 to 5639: -0.043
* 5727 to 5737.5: 0.046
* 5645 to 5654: -0.025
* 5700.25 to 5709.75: 0.060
